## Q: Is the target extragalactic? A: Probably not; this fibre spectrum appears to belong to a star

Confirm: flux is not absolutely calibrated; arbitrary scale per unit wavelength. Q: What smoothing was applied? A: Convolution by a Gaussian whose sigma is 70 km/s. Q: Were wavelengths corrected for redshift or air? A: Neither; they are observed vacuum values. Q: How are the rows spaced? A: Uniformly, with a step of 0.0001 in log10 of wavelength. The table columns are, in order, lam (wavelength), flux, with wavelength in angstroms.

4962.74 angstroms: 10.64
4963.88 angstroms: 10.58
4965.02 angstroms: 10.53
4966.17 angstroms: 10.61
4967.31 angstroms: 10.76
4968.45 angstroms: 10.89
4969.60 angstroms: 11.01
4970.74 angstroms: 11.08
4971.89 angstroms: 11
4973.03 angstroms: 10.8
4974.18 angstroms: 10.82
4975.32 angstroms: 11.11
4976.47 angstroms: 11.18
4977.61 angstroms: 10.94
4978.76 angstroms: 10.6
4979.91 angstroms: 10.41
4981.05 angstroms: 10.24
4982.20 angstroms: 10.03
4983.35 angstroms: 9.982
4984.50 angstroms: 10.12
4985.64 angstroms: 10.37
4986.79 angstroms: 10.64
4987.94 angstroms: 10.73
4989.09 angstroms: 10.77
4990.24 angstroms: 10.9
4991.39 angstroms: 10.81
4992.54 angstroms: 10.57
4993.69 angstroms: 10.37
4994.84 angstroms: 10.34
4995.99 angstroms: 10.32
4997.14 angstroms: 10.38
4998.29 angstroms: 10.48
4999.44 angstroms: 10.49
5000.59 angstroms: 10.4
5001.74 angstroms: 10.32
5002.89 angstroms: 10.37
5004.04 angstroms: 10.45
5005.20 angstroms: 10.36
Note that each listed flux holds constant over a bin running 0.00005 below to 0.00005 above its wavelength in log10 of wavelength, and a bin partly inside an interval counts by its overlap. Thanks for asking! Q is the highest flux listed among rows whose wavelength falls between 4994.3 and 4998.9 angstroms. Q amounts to 10.48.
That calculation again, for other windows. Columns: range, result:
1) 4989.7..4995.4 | 10.9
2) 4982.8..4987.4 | 10.64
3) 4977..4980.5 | 10.94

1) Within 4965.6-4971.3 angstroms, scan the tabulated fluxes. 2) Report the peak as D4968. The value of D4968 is 11.08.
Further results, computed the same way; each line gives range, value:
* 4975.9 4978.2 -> 11.18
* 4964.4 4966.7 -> 10.61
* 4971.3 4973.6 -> 11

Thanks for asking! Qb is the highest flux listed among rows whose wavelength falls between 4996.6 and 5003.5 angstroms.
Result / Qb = 10.49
